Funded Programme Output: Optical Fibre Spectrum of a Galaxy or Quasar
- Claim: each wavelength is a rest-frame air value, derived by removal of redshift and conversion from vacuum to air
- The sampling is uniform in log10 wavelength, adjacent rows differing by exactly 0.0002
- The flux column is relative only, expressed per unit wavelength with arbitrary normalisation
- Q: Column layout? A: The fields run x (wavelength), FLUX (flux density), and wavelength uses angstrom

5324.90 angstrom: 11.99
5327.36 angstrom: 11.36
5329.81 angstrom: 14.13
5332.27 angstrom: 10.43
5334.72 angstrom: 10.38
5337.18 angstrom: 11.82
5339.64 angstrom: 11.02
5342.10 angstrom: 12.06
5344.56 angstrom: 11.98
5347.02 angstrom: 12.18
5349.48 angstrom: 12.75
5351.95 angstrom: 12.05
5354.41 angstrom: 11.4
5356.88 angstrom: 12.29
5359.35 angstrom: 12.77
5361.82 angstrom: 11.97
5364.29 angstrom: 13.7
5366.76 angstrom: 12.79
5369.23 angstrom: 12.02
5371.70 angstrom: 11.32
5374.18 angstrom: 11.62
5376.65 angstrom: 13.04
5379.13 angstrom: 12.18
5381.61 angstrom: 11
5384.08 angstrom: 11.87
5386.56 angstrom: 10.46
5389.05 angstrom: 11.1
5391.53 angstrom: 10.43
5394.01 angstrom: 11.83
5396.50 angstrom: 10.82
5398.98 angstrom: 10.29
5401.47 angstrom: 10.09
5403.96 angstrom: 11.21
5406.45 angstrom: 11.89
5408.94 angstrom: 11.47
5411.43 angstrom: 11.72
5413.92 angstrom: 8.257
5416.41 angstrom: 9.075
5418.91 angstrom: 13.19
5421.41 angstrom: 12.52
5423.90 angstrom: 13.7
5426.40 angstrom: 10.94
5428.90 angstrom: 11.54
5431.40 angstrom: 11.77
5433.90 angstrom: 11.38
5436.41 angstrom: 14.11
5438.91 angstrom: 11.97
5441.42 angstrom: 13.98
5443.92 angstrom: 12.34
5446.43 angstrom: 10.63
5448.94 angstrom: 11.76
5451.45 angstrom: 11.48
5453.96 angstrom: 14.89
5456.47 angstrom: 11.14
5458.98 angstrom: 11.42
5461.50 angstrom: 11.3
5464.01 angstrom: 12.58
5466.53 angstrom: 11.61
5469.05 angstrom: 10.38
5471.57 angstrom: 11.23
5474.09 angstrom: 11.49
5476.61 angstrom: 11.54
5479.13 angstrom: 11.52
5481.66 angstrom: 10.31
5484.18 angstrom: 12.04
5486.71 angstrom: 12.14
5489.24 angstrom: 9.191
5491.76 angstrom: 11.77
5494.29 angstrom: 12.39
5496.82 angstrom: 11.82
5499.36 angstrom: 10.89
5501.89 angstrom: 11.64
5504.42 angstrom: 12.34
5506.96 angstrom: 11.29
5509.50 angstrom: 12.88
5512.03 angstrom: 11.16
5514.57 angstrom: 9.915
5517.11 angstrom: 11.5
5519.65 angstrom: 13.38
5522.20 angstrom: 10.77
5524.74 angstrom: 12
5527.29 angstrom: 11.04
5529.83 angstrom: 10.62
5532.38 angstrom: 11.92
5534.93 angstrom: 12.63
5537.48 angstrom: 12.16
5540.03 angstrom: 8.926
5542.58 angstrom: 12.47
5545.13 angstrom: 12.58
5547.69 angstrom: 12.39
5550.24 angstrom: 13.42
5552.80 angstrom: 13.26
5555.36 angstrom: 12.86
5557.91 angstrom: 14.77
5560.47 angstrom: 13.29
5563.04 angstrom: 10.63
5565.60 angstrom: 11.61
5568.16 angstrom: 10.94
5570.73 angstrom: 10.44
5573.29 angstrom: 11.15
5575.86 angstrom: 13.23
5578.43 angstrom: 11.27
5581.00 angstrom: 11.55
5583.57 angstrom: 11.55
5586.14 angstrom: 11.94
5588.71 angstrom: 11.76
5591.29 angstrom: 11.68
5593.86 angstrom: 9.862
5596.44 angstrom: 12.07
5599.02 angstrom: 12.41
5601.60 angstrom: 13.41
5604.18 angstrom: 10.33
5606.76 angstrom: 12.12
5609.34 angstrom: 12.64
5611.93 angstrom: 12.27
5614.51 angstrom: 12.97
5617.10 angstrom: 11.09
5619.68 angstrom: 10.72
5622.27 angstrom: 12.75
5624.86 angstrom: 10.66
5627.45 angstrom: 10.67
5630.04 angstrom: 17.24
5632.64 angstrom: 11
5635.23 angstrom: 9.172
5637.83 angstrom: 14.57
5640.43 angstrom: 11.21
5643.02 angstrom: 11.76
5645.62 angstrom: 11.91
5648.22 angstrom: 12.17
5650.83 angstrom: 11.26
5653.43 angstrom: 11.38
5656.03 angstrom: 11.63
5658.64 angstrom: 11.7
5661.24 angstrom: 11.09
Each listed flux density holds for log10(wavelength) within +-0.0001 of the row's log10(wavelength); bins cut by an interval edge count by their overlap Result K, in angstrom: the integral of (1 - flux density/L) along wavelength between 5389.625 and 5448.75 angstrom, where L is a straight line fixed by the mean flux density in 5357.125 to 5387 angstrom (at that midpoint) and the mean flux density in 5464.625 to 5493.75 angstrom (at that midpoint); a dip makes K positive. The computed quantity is 1.0 angstrom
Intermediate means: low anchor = 12.1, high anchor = 11.3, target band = 11.5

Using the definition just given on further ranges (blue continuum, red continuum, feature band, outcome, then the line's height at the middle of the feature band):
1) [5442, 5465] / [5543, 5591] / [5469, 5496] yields 1.6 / 12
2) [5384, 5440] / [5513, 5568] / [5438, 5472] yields -1.0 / 11.6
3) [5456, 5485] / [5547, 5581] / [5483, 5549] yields 1.0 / 11.8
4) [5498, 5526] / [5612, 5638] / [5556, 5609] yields 0.1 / 11.8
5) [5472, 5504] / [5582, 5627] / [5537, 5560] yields -1.9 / 11.6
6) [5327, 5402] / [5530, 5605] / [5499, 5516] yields 0.6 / 11.9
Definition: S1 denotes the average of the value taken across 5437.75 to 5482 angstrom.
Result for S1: 11.8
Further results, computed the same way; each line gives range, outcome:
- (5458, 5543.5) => 11.5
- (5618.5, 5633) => 12.3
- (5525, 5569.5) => 12.1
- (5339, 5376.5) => 12.2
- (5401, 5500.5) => 11.6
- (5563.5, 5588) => 11.5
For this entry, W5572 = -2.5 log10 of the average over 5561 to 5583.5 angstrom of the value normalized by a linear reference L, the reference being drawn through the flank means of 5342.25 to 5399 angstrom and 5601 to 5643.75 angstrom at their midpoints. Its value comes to 0.05 mag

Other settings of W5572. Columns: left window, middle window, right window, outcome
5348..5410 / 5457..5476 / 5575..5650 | 0.03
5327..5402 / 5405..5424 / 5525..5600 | 0.04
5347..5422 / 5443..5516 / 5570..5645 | 0.01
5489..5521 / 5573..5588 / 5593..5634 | 0.01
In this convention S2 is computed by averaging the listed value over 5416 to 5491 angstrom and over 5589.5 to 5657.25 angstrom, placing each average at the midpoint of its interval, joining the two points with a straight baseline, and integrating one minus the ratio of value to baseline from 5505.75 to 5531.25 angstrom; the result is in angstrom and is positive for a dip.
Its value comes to 0.8 angstrom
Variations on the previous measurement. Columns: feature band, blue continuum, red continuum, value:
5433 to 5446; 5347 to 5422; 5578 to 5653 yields -1.14 angstrom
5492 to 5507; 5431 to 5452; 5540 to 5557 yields 0.77 angstrom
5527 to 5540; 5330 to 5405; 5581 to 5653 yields 0.39 angstrom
